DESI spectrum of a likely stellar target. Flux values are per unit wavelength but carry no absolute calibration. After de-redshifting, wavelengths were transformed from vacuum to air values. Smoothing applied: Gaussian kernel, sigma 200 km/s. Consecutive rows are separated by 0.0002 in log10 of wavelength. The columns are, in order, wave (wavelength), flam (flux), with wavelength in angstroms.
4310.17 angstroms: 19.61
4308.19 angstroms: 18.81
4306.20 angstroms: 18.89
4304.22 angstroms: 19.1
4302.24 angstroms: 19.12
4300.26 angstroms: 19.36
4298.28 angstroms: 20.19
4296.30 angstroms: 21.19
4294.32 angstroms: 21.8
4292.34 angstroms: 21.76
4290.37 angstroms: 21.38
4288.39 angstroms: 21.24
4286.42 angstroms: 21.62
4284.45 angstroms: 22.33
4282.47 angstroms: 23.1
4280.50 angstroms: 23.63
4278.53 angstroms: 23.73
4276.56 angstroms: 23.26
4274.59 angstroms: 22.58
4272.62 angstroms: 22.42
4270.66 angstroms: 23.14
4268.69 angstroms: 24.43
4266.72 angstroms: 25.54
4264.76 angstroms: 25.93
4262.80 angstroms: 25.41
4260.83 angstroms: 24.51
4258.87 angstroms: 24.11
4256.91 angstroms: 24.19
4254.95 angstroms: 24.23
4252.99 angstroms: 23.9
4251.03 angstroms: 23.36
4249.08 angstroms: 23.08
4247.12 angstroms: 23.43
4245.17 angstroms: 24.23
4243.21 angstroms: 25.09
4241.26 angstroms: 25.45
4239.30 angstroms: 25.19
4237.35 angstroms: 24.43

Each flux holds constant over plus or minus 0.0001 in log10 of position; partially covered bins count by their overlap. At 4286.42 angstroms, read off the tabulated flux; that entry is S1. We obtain 21.62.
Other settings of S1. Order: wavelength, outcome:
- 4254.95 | 24.23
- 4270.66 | 23.14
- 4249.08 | 23.08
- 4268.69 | 24.43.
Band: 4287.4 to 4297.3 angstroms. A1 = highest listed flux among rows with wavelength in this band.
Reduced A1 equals 21.8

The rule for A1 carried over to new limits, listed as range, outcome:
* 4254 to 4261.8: 24.51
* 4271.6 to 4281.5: 23.73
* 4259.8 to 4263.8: 25.41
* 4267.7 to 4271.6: 24.43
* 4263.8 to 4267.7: 25.93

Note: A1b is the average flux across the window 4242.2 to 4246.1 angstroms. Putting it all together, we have 24.7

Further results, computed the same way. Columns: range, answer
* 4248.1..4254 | 23.5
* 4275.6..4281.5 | 23.5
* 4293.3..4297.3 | 21.5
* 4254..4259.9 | 24.2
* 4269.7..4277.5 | 22.9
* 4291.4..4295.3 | 21.8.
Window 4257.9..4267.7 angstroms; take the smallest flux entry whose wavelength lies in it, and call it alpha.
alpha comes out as 24.11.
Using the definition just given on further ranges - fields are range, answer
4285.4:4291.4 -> 21.24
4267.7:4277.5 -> 22.42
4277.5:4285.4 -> 22.33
